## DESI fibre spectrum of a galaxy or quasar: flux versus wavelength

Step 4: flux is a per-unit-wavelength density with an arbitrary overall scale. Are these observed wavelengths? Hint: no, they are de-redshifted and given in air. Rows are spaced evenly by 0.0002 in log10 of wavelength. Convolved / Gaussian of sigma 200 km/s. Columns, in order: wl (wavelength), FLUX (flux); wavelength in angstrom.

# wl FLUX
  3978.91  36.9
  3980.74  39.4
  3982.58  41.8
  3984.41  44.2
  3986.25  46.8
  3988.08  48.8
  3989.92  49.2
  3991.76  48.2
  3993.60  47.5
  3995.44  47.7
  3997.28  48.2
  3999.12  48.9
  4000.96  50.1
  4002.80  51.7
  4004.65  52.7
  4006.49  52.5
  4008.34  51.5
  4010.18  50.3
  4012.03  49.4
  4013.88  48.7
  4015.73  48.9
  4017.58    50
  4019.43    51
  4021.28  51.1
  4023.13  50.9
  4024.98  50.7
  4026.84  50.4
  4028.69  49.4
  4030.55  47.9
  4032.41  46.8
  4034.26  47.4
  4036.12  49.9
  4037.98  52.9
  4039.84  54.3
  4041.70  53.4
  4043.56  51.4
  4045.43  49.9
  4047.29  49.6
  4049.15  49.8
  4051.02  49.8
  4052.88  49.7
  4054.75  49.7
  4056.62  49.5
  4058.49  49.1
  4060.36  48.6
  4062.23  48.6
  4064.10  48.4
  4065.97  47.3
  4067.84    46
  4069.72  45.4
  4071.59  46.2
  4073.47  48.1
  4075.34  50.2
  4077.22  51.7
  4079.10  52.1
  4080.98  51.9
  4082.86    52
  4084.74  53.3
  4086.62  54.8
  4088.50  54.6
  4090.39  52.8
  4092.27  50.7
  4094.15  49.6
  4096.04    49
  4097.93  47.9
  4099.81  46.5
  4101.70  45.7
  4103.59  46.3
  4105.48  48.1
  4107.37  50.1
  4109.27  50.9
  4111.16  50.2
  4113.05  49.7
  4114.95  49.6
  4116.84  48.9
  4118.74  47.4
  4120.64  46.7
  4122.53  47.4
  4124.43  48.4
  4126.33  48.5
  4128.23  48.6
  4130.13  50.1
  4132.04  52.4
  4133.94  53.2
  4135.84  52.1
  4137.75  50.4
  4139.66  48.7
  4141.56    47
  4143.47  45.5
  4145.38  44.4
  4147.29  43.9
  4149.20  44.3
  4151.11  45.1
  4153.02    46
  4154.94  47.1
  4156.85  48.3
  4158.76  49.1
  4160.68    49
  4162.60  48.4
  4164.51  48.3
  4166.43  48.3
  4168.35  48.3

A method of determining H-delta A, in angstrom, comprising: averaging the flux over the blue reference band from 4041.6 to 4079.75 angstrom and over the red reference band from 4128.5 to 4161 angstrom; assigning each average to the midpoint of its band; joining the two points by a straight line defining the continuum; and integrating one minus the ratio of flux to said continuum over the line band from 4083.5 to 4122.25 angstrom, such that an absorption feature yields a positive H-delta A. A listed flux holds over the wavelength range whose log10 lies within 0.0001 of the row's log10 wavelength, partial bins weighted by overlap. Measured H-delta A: -0.82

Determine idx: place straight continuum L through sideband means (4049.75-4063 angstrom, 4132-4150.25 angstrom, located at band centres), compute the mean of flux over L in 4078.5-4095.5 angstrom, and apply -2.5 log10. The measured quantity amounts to -0.08 mag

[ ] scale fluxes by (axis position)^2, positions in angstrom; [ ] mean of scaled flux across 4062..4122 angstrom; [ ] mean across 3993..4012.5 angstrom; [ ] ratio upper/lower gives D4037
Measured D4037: 1.03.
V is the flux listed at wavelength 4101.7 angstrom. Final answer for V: 45.7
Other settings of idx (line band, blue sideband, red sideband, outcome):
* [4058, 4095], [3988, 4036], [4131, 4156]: -0.03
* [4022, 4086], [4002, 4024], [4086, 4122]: 0.01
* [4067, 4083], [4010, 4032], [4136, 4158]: -0.02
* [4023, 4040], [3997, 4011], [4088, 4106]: 0.01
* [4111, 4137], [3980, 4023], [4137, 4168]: -0.05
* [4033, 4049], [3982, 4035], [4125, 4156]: -0.05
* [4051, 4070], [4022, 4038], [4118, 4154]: 0.01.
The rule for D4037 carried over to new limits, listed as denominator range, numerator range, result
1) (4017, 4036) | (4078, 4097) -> 1.08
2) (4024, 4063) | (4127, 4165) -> 1.01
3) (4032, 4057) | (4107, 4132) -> 1.01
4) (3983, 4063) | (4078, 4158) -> 1.03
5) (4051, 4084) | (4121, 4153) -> 1.01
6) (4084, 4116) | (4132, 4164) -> 0.98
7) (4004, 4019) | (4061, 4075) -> 0.96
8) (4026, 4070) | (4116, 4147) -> 1.02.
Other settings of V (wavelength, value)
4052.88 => 49.7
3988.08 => 48.8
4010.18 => 50.3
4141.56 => 47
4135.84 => 52.1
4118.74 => 47.4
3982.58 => 41.8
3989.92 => 49.2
